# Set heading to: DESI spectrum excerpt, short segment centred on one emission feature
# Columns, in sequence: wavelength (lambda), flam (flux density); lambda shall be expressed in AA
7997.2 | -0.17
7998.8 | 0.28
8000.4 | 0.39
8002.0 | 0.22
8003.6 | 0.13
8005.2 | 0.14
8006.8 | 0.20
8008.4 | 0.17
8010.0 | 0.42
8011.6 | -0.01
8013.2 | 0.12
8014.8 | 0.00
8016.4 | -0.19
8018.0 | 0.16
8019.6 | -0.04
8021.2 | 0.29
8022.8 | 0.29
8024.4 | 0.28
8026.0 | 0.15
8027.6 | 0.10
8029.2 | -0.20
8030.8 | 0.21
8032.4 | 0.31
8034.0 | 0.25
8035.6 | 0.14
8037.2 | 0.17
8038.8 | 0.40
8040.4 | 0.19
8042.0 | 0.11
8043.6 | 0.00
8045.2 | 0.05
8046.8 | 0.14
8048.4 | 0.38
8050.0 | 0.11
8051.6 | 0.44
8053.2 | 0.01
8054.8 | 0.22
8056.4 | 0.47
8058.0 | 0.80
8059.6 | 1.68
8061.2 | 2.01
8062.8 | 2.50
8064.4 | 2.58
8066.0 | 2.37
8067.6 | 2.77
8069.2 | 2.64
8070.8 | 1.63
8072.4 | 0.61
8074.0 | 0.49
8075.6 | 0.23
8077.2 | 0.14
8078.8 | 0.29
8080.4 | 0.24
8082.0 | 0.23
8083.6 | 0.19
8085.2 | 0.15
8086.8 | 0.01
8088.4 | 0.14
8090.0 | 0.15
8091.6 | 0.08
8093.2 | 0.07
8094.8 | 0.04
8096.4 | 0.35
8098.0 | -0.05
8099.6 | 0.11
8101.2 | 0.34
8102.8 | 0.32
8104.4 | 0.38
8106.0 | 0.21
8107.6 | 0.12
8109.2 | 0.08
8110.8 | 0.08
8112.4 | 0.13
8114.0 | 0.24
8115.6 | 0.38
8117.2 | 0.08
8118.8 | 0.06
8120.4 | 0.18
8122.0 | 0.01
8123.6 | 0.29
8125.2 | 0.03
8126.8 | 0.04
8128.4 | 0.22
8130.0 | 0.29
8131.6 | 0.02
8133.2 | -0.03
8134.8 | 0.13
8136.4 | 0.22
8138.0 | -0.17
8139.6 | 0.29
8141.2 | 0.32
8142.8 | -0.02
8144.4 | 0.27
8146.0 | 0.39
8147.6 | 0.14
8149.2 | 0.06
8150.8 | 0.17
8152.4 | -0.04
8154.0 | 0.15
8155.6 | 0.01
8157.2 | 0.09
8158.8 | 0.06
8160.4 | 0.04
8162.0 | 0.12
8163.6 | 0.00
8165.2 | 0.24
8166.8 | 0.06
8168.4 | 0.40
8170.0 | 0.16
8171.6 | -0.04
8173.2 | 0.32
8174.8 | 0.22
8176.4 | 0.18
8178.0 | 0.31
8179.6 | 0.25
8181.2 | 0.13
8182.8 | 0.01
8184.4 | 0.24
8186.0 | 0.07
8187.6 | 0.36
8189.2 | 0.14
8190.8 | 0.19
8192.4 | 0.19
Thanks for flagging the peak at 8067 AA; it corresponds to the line [O II] 3727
